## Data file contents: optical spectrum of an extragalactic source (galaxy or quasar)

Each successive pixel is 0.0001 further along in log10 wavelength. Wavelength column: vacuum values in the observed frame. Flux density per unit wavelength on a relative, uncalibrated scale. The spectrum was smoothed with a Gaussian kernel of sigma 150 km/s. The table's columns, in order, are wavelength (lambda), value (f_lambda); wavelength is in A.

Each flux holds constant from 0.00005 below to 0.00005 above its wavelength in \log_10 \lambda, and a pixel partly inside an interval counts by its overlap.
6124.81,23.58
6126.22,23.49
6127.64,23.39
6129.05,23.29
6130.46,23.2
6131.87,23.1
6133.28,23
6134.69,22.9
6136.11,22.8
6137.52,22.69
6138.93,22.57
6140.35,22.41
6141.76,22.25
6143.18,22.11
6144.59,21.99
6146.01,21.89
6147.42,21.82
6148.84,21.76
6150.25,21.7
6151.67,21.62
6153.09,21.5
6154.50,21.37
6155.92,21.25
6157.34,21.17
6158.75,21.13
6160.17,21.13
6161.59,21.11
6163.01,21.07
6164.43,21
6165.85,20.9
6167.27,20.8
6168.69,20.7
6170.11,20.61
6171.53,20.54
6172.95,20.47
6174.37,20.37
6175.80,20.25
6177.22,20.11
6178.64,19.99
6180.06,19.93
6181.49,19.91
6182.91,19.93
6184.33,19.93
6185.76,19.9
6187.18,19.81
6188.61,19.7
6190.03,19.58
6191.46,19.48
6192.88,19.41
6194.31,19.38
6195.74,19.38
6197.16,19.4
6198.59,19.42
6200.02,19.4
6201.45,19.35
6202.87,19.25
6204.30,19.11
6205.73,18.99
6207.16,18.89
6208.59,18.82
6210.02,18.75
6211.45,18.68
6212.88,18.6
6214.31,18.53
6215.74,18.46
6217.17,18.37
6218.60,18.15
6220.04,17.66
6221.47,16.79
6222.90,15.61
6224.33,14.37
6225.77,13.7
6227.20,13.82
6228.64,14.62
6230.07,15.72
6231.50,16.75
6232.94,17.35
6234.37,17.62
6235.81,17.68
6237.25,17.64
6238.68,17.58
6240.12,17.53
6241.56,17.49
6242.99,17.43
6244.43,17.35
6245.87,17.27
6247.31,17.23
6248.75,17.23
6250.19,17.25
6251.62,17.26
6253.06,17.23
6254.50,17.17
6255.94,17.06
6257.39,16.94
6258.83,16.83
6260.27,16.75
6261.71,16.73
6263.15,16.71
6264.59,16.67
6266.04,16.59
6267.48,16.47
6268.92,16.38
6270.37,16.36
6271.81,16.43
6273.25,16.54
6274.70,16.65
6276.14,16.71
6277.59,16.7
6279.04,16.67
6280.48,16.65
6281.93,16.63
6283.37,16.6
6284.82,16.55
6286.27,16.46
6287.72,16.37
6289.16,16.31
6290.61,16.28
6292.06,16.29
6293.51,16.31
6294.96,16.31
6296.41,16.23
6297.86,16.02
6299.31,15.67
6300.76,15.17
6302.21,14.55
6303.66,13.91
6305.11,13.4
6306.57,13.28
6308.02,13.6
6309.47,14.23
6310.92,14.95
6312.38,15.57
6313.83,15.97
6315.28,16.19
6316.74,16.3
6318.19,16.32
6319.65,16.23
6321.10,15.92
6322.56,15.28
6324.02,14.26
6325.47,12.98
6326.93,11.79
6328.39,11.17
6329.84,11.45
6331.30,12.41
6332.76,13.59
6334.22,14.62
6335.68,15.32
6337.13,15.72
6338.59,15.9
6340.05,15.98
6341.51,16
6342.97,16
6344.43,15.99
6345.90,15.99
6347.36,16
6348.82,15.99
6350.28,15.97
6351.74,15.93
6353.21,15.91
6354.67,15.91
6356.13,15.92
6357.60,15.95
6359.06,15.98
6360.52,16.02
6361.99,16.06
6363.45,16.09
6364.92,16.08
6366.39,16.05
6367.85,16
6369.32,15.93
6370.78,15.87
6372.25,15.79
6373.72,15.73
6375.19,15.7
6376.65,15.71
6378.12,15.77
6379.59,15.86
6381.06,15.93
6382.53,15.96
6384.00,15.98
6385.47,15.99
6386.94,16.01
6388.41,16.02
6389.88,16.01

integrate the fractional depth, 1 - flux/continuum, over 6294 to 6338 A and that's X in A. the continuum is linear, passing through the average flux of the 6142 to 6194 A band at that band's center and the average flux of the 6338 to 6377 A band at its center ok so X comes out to 6.1 A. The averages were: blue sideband 20.7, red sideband 15.9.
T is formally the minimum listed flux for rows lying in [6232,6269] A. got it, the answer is 16.38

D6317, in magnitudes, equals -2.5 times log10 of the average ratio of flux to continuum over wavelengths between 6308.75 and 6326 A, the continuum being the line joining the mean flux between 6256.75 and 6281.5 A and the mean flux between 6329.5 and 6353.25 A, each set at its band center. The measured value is 0.02 mag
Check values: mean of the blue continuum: 16.6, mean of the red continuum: 15.3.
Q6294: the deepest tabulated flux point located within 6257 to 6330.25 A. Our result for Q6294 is 11.17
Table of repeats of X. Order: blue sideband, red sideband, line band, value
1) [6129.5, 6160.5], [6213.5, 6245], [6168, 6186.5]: -0.1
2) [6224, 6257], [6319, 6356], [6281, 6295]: -0.5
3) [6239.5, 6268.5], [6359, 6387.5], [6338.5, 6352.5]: 0.2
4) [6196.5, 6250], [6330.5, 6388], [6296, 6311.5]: 1.8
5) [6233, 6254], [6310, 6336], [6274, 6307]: -0.5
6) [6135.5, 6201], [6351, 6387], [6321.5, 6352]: 3.7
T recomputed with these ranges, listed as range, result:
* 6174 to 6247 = 13.7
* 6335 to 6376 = 15.32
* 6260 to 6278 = 16.36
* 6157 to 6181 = 19.93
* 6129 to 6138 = 22.69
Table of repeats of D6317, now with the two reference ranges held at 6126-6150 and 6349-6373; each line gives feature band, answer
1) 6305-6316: 0.19 mag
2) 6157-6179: 0.05 mag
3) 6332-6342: 0.09 mag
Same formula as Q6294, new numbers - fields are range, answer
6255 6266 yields 16.67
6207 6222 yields 16.79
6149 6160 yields 21.13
